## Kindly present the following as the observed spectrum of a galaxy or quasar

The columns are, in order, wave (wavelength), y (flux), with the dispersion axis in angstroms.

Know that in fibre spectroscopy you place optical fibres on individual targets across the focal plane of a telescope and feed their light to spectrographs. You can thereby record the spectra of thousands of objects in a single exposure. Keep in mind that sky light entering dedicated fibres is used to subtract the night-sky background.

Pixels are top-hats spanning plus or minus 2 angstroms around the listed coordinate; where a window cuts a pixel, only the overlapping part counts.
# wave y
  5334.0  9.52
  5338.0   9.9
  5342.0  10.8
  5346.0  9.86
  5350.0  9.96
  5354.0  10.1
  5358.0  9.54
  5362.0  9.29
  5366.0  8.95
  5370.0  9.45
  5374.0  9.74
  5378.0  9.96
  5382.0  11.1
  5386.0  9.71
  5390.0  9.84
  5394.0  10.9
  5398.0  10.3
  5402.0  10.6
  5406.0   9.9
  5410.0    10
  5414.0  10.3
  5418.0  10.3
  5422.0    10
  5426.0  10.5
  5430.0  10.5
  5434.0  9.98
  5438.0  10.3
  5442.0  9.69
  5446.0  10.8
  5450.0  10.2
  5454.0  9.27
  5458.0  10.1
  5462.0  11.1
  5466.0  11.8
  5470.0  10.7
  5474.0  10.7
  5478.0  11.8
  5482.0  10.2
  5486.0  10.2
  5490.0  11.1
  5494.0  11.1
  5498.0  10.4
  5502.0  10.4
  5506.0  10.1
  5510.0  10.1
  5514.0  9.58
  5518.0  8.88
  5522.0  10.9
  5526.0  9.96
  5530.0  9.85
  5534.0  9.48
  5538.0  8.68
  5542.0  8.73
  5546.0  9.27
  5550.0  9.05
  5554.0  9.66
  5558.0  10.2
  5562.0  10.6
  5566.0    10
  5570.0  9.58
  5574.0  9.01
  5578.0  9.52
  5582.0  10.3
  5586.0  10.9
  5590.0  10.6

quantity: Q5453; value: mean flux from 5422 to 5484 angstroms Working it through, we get 10.5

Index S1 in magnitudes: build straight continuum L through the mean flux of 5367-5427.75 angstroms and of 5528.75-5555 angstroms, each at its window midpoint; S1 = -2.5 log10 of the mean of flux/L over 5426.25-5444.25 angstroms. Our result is -0.03 mag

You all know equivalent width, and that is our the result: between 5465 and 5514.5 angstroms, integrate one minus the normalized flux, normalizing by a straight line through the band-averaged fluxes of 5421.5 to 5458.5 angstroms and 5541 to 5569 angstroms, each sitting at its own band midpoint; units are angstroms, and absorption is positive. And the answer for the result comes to -3.5 angstroms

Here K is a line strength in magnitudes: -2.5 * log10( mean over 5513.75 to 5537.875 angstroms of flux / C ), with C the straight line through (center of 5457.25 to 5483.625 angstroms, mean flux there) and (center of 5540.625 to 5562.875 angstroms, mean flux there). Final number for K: 0.033 mag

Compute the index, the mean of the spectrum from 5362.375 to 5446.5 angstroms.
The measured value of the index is 10.1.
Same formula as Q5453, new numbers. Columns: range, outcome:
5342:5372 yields 9.67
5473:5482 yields 11.1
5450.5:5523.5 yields 10.5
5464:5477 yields 11.1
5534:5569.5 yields 9.52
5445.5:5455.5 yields 10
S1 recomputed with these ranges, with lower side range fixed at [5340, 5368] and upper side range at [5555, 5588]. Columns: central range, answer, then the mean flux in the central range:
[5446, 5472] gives -0.070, 10.5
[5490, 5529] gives -0.028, 10.2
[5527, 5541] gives 0.071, 9.34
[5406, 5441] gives -0.037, 10.2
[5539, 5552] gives 0.113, 8.99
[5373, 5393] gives -0.034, 10.1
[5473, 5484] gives -0.105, 10.9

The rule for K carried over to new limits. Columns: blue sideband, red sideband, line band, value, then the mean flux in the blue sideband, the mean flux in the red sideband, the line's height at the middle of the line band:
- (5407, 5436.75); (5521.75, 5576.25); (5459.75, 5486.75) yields -0.102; 10.2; 9.6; 9.97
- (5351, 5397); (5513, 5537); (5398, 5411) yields -0.038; 9.88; 9.74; 9.85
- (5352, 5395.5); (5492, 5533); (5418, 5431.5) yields -0.040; 9.86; 10.1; 9.95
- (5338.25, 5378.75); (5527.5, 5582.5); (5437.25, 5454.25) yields -0.049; 9.76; 9.55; 9.67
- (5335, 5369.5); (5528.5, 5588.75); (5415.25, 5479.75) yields -0.081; 9.78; 9.67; 9.73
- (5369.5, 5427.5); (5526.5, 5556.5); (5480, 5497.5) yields -0.108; 10.2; 9.3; 9.63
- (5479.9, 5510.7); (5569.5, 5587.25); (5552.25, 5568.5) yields -0.014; 10.5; 9.84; 9.98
